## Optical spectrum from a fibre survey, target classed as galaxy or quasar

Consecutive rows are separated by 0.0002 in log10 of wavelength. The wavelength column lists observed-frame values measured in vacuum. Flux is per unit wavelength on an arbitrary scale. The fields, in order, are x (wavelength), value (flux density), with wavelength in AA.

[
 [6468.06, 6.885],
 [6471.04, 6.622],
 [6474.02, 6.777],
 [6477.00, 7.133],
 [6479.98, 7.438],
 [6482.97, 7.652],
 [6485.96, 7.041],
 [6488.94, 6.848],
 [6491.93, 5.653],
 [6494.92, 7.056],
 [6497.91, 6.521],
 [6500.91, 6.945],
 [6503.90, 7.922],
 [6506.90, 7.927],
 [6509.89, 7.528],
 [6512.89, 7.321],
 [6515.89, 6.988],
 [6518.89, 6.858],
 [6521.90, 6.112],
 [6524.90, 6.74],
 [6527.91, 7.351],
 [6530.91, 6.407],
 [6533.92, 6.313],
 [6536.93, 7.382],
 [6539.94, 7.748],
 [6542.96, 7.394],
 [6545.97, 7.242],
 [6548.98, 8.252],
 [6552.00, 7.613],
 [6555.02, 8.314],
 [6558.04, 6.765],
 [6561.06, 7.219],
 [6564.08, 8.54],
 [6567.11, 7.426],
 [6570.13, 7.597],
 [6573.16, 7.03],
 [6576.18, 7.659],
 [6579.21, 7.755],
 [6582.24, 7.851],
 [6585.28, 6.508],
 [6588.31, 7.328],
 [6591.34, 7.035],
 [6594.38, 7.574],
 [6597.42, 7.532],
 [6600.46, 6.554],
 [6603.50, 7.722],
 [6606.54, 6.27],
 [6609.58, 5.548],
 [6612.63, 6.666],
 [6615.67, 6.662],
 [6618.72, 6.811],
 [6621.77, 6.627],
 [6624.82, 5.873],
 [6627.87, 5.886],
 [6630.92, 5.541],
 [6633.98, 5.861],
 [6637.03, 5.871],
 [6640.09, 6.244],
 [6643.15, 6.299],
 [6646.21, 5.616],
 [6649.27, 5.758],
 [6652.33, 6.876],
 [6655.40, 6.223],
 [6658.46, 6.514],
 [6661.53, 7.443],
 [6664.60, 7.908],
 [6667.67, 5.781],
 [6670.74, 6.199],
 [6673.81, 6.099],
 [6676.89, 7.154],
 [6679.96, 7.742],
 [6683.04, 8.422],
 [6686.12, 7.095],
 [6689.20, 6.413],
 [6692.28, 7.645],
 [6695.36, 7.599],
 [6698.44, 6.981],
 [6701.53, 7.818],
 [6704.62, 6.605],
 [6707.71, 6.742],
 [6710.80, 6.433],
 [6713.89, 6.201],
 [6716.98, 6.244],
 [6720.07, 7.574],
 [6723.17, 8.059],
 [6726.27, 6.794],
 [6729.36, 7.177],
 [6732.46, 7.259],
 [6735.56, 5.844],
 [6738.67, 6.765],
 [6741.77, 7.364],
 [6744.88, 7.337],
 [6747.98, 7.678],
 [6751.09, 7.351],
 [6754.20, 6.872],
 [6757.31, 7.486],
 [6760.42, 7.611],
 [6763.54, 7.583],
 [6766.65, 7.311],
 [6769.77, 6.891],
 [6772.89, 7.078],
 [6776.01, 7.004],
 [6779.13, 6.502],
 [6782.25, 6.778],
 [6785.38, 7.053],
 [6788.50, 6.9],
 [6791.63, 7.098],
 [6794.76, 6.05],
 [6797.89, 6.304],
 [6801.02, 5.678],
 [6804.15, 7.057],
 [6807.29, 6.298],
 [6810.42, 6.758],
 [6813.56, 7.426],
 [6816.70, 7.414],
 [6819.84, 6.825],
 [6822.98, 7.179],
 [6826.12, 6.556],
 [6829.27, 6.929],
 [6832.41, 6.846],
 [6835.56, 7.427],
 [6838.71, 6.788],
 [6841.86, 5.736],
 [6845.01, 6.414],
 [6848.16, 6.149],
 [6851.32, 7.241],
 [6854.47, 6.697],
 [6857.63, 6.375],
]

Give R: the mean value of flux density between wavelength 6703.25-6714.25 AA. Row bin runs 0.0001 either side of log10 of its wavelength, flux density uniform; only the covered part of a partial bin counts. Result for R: 6.52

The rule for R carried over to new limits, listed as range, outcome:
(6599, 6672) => 6.37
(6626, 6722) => 6.67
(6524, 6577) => 7.39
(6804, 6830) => 6.93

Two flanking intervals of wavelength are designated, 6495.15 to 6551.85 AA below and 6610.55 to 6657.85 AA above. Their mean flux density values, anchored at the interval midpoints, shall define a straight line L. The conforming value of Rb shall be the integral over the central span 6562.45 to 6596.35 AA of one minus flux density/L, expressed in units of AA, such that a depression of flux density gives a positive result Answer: -4.1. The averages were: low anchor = 7.17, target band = 7.48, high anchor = 6.19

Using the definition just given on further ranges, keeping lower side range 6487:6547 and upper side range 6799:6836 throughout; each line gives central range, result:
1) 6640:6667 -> 1.6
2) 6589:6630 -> 1.7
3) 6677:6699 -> -1.6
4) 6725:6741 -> 0.2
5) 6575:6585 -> -0.9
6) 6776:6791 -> 0.0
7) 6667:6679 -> 0.9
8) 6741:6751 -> -0.8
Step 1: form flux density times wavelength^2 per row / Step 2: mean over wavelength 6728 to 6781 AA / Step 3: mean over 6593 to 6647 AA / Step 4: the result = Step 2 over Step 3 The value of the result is 1.16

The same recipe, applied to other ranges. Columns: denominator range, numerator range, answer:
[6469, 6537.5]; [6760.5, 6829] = 1.07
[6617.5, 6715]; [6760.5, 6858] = 1.07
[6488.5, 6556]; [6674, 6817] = 1.05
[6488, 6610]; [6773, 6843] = 1.02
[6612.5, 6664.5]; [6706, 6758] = 1.14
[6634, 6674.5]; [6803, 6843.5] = 1.13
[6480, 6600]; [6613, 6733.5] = 0.96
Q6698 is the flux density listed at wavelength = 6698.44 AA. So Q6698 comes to 6.981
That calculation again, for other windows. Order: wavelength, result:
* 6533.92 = 6.313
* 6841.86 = 5.736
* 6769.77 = 6.891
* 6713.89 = 6.201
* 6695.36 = 7.599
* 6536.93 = 7.382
